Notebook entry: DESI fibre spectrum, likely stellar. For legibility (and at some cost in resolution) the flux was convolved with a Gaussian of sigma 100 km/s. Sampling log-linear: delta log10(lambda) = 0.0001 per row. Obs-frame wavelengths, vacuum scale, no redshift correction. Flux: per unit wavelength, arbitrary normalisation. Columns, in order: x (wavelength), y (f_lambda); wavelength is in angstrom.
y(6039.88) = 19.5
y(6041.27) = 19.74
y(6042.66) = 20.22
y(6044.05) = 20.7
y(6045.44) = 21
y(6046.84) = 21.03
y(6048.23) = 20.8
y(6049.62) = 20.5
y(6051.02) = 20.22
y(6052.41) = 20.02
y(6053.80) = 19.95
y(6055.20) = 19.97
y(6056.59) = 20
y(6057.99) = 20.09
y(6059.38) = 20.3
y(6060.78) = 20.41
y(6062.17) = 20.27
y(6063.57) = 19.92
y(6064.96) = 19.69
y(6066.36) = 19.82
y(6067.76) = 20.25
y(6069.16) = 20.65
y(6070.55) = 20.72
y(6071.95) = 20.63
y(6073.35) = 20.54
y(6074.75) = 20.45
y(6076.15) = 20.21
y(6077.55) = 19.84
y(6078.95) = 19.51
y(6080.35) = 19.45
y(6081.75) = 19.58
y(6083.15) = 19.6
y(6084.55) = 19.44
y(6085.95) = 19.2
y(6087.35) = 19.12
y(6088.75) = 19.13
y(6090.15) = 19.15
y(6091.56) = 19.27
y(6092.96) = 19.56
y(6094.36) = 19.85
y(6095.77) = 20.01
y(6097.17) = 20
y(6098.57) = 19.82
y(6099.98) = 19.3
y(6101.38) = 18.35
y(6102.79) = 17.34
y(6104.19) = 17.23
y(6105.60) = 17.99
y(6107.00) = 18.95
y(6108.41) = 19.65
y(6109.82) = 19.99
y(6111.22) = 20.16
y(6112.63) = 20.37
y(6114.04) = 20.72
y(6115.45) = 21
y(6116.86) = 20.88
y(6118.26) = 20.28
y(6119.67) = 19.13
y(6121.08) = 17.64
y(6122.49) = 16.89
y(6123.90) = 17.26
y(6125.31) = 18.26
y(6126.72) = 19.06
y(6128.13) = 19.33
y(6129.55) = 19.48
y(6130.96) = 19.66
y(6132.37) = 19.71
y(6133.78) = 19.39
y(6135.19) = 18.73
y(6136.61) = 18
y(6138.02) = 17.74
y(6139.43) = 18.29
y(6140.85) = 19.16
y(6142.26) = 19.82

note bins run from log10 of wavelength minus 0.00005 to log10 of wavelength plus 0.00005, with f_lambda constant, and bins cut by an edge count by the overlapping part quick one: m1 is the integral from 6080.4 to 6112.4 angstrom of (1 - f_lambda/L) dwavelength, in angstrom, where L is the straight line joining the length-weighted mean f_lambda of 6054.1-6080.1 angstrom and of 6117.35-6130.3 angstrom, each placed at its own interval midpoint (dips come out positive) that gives 0.2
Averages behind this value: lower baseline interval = 20.2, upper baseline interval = 18.6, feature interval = 19.2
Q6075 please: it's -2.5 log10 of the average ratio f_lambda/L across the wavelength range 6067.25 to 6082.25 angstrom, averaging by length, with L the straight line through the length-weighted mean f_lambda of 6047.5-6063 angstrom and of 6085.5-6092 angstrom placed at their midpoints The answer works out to -0.03 mag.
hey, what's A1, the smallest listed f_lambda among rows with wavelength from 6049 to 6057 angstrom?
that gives 19.95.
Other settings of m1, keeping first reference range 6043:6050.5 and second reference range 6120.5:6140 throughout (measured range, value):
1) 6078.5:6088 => 0.2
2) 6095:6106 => 0.3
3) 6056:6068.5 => 0.2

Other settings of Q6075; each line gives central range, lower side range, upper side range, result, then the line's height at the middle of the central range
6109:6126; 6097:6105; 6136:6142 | -0.05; 18.5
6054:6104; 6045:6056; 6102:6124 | 0.01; 19.8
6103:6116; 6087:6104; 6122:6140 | -0.03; 19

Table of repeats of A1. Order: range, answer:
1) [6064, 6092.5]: 19.12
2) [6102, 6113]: 17.23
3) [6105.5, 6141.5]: 16.89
